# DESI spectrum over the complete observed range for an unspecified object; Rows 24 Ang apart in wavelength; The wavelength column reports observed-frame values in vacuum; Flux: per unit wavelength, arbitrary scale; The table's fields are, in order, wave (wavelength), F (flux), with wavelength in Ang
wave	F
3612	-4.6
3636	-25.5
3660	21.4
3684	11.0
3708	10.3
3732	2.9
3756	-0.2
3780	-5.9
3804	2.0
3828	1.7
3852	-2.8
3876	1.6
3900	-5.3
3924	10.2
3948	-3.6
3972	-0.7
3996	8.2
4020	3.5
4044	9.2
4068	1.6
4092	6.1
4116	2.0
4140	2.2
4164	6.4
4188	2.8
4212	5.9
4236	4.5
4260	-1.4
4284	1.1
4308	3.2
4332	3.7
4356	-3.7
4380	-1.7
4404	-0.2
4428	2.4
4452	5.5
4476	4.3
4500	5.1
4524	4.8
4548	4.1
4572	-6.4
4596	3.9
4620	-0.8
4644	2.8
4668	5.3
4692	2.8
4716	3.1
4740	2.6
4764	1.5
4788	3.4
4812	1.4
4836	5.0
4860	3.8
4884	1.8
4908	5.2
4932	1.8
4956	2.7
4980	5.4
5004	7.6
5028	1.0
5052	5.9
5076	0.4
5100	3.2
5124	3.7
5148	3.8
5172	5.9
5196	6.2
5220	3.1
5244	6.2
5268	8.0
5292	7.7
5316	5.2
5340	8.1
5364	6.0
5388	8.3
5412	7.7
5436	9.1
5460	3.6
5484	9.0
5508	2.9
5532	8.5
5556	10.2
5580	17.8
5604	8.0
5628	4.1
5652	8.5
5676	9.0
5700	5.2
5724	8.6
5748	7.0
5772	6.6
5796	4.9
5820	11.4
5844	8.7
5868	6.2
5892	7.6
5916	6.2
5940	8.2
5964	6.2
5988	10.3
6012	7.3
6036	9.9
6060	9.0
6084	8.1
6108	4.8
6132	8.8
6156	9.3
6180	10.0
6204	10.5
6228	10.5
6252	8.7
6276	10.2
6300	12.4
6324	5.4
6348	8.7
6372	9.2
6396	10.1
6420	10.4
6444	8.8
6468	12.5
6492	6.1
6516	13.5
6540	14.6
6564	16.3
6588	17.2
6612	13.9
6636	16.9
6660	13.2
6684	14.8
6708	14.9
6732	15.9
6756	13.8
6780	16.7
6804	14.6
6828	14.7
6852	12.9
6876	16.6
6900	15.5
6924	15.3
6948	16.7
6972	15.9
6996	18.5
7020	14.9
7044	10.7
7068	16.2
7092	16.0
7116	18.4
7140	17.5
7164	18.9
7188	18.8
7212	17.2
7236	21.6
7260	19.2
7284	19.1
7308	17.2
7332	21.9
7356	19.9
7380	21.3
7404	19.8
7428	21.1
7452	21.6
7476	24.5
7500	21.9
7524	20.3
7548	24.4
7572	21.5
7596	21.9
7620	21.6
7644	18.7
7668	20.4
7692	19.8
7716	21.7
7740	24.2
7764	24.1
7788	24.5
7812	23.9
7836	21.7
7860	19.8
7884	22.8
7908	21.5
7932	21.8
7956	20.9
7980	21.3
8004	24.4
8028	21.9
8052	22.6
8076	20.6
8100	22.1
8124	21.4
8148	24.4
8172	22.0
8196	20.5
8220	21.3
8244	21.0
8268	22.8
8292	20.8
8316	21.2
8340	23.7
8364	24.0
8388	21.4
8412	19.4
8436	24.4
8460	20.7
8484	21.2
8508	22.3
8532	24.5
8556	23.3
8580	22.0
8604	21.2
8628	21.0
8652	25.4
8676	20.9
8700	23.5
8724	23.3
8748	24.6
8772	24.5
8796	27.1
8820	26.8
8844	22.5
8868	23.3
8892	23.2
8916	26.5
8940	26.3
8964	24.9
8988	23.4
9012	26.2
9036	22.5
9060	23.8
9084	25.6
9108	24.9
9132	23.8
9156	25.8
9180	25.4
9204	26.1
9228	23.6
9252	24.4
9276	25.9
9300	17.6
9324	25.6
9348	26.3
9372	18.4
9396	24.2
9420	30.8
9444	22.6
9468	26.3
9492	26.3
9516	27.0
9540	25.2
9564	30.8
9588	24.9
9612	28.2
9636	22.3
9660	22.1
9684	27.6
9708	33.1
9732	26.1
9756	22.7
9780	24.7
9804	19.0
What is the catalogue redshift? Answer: 0.636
